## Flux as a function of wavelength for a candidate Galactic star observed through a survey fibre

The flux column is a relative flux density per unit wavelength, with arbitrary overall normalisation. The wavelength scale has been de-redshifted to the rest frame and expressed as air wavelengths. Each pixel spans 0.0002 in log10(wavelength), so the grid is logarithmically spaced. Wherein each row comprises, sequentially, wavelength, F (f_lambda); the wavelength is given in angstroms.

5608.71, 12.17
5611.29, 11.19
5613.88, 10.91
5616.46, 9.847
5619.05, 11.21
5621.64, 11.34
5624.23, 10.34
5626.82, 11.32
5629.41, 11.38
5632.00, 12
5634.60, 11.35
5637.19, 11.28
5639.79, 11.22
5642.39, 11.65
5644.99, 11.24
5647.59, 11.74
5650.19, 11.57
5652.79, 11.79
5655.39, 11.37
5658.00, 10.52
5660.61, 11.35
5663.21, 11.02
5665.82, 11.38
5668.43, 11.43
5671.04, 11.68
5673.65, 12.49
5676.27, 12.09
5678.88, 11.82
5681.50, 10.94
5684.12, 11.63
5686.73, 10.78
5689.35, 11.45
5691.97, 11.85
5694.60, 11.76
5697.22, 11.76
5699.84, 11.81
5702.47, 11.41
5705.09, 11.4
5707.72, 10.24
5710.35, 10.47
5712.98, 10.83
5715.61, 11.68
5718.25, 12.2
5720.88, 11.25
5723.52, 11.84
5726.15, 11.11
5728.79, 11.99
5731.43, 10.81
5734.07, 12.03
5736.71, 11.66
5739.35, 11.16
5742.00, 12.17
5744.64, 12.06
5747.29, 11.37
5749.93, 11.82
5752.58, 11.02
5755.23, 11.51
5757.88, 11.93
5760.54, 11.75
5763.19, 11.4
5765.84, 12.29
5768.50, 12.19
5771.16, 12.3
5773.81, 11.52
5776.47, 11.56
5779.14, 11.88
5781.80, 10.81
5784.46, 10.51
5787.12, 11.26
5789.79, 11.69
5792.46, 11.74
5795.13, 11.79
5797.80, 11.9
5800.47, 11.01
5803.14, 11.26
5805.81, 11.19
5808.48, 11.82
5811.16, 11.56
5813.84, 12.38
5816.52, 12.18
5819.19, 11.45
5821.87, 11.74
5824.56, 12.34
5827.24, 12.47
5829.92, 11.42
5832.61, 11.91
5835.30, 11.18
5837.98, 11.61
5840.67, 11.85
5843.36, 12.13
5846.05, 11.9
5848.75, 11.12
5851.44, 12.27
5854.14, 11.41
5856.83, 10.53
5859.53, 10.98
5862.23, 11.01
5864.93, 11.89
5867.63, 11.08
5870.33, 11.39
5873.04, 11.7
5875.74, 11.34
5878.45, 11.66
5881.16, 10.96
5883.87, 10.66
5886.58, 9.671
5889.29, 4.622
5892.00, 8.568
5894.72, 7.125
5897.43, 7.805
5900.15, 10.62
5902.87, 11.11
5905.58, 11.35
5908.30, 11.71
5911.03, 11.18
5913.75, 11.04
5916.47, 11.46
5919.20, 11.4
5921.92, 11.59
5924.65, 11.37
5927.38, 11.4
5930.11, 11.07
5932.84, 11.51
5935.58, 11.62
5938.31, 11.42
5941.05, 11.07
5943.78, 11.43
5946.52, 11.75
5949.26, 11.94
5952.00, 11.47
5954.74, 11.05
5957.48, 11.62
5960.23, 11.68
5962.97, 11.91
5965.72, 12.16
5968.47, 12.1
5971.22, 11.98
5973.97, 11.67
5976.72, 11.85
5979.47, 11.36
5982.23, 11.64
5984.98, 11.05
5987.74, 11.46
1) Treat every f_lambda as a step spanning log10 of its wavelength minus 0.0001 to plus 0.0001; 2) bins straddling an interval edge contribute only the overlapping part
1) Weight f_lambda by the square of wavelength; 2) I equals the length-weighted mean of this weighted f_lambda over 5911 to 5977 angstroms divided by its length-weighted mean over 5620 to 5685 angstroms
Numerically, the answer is 1.12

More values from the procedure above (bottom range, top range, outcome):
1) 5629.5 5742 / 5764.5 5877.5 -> 1.06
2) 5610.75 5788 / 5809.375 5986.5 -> 1.05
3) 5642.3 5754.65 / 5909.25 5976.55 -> 1.09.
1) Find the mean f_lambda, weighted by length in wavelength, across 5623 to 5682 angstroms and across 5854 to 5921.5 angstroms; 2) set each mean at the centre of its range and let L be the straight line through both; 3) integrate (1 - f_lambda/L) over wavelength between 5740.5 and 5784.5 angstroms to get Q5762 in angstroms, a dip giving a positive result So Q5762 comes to -2.7 angstroms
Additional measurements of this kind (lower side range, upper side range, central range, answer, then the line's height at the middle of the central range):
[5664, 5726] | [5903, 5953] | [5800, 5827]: -0.70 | 11.4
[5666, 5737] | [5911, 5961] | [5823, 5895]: 3.00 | 11.4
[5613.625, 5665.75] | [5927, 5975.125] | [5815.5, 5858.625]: -0.90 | 11.5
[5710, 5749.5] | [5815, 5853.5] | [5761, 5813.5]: 0.51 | 11.7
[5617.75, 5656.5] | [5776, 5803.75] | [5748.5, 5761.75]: -0.24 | 11.4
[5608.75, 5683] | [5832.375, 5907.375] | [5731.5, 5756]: -1.21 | 11.1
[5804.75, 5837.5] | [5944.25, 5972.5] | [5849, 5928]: 7.57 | 11.8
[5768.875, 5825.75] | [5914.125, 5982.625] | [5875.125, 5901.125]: 5.31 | 11.6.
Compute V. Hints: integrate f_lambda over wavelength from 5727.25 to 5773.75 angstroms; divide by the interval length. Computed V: 11.7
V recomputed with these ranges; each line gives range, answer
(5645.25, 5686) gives 11.5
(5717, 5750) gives 11.6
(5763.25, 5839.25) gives 11.7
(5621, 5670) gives 11.3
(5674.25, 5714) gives 11.4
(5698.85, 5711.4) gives 11.1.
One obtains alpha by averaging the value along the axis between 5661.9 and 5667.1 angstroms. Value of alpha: 11.2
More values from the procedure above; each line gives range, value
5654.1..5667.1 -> 11.1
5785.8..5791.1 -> 11.5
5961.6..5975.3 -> 12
